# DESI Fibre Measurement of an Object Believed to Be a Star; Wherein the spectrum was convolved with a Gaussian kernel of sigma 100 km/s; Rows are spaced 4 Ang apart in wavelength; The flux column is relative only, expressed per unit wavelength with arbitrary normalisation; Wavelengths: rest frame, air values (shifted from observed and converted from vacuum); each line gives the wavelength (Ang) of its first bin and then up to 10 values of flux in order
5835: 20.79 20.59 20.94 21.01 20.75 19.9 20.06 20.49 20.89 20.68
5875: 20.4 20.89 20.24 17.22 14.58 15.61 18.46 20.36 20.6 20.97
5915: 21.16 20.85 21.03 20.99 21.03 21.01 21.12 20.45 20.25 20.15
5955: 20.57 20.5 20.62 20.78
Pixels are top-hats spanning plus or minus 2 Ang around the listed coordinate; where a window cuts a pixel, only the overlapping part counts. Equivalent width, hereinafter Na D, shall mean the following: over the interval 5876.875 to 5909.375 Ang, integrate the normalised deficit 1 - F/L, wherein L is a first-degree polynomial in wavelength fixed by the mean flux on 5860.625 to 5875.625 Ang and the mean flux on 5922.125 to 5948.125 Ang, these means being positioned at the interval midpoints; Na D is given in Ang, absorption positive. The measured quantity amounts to 3.4 Ang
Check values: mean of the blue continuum 20.6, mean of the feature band 18.5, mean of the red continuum 20.9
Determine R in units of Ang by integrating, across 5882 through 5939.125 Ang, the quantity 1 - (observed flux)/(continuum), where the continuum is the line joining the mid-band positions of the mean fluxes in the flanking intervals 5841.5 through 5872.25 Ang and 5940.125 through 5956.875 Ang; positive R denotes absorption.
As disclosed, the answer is 2.35 Ang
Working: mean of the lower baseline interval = 20.6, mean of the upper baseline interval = 20.4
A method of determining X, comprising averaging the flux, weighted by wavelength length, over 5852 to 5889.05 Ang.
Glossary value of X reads 20.1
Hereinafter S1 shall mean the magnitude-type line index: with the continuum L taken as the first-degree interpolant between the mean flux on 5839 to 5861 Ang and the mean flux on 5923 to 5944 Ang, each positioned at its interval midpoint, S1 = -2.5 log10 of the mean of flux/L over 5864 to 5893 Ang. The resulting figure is 0.074 mag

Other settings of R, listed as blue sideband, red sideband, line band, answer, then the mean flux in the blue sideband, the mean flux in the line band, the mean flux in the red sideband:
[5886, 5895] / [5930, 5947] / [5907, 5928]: -2.7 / 15.7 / 21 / 20.8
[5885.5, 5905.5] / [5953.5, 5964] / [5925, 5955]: -1.7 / 17.3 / 20.7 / 20.6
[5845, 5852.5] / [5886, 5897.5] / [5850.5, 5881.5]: -2.8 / 20.9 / 20.5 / 15.8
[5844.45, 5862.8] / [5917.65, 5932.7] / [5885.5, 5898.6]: 2.9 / 20.5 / 16.1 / 21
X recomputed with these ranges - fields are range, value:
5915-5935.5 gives 21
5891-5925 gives 19.6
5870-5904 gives 18.6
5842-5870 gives 20.6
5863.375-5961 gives 20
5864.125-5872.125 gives 20.8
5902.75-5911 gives 20.6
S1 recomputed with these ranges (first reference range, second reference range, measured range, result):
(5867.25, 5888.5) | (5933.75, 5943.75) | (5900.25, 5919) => -0.01 mag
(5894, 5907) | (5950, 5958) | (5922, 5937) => -0.07 mag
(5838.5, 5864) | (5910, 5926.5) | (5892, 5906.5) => 0.15 mag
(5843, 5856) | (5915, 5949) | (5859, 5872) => 0.01 mag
